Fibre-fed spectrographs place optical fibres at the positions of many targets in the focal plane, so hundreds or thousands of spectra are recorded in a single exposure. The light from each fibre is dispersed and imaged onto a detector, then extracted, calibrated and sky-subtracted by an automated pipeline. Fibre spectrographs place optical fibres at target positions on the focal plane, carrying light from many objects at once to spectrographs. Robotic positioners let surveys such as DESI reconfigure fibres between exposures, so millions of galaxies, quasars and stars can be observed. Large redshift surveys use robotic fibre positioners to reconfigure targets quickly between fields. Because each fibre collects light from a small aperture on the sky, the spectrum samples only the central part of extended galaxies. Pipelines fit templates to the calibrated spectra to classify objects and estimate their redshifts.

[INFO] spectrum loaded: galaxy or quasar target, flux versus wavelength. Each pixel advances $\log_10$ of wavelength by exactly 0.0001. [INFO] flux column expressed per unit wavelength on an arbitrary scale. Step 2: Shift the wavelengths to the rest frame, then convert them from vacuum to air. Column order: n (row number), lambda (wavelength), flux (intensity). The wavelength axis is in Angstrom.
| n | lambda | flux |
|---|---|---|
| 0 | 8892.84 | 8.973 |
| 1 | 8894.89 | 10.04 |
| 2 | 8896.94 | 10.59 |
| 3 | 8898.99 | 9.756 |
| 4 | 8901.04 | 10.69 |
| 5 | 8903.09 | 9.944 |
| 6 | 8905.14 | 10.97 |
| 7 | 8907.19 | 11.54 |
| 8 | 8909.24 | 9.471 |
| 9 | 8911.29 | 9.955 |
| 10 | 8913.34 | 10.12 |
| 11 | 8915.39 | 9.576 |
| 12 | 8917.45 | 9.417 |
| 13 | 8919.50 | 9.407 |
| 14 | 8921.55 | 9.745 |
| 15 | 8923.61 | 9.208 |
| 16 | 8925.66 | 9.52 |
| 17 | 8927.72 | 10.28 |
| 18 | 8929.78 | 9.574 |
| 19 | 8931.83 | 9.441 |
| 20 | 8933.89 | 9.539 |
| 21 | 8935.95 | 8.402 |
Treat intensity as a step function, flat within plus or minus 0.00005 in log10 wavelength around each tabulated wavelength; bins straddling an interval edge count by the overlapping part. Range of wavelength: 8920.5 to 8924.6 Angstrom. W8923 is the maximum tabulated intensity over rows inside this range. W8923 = 9.745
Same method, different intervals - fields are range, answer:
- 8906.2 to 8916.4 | 11.54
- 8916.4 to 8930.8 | 10.28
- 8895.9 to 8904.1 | 10.69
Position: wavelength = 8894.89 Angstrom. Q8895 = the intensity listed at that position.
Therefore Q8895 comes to 10.04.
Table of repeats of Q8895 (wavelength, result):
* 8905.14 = 10.97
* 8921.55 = 9.745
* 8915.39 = 9.576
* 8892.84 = 8.973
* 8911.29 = 9.955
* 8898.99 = 9.756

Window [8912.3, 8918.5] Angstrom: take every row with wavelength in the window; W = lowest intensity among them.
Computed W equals 9.417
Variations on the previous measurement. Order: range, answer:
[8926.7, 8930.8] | 9.574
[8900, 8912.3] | 9.471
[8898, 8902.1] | 9.756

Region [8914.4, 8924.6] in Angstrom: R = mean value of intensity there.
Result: 9.47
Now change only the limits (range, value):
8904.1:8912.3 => 10.5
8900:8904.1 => 10.3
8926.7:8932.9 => 9.76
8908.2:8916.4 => 9.79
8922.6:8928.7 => 9.67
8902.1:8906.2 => 10.5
